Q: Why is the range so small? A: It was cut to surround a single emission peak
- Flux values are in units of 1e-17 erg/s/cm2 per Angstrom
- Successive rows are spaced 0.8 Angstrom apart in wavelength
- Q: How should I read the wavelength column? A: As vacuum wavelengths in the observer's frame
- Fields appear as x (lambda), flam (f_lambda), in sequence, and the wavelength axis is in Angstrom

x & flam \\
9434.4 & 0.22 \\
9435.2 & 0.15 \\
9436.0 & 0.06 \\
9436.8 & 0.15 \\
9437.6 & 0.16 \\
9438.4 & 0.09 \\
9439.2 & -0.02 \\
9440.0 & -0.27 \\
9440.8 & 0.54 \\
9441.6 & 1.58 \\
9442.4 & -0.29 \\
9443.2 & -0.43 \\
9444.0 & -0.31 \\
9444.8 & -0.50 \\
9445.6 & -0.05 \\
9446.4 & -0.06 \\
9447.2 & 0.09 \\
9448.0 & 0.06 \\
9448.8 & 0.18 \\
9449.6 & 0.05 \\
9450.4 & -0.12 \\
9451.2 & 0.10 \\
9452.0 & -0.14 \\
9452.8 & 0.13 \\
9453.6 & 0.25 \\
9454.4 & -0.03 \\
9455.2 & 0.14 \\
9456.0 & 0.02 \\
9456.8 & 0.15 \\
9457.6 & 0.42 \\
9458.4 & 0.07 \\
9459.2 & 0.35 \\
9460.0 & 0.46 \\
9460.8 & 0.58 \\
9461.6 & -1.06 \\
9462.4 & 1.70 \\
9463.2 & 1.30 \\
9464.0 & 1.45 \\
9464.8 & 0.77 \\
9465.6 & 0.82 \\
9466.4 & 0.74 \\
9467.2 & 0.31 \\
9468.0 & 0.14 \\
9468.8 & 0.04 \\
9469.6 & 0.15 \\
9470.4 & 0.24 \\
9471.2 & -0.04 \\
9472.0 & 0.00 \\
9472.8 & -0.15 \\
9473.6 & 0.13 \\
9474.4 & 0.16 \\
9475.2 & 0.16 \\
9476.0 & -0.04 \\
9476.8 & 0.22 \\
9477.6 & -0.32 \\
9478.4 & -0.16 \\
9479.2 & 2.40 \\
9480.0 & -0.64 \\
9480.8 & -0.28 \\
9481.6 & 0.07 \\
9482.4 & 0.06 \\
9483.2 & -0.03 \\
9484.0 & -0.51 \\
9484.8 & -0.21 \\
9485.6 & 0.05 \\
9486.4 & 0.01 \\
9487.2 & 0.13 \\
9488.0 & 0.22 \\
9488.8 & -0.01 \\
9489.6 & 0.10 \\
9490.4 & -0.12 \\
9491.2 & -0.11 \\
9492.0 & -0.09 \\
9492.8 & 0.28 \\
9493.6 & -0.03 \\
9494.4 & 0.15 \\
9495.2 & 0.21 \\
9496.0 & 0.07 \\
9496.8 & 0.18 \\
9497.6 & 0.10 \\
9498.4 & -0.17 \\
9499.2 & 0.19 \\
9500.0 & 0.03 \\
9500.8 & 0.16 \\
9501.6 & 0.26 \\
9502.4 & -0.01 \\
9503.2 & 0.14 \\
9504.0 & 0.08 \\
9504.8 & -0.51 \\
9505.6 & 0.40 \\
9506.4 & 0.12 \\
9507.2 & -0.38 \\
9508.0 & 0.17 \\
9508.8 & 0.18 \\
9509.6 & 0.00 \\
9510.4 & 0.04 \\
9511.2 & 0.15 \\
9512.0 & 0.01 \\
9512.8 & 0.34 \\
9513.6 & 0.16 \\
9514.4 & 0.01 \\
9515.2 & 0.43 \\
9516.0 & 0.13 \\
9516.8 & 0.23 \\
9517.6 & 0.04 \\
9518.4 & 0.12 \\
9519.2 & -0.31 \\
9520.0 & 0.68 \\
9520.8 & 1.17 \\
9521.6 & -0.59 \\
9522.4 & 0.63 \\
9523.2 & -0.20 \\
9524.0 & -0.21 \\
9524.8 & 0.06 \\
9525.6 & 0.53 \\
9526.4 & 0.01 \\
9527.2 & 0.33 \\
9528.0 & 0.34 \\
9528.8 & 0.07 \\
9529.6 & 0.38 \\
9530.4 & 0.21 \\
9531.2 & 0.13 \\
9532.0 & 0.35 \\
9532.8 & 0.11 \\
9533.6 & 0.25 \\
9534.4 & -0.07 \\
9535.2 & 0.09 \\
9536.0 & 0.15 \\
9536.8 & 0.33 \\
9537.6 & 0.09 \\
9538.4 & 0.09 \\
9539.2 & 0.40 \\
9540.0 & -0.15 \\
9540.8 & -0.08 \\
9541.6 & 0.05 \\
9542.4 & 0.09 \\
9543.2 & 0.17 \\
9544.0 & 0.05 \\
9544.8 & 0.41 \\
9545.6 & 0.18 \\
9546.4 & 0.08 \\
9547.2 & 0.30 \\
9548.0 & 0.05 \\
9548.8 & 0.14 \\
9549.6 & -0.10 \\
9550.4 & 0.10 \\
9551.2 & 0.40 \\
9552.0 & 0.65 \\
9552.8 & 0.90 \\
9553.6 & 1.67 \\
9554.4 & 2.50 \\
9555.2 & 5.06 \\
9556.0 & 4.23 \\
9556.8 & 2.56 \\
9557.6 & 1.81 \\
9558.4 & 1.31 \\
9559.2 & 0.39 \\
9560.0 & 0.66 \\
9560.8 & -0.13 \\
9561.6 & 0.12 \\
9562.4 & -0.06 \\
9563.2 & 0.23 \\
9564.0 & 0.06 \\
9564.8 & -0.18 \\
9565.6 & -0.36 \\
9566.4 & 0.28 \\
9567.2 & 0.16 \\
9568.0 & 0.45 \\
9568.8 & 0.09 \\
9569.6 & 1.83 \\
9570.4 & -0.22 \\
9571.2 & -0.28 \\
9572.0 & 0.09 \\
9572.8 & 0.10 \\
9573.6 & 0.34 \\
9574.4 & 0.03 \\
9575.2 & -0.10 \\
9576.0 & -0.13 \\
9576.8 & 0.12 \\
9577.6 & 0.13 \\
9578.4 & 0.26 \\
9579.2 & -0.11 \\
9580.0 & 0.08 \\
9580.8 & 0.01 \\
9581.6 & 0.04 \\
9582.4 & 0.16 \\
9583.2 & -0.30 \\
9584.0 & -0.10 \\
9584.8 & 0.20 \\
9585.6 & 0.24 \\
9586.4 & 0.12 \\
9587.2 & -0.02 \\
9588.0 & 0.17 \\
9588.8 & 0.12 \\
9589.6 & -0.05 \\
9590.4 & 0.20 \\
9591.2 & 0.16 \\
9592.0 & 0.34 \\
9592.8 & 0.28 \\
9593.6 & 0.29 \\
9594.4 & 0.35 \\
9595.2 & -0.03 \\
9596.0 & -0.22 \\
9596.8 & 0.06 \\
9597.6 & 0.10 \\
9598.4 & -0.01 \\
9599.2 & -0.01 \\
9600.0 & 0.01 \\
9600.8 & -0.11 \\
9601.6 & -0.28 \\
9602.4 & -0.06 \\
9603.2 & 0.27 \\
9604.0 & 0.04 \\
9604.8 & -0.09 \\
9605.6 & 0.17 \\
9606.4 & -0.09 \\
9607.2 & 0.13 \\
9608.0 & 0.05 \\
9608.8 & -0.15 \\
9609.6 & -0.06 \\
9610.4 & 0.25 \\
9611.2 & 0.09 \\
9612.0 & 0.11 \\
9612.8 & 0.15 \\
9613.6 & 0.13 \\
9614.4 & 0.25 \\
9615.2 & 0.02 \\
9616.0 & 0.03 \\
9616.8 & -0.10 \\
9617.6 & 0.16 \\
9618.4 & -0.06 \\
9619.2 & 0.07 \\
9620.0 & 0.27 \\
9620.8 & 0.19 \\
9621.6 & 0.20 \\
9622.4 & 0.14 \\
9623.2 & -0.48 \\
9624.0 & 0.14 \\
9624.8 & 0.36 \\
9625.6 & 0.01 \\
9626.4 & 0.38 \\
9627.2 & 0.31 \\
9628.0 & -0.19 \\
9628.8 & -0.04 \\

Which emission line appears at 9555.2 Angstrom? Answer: [O III]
